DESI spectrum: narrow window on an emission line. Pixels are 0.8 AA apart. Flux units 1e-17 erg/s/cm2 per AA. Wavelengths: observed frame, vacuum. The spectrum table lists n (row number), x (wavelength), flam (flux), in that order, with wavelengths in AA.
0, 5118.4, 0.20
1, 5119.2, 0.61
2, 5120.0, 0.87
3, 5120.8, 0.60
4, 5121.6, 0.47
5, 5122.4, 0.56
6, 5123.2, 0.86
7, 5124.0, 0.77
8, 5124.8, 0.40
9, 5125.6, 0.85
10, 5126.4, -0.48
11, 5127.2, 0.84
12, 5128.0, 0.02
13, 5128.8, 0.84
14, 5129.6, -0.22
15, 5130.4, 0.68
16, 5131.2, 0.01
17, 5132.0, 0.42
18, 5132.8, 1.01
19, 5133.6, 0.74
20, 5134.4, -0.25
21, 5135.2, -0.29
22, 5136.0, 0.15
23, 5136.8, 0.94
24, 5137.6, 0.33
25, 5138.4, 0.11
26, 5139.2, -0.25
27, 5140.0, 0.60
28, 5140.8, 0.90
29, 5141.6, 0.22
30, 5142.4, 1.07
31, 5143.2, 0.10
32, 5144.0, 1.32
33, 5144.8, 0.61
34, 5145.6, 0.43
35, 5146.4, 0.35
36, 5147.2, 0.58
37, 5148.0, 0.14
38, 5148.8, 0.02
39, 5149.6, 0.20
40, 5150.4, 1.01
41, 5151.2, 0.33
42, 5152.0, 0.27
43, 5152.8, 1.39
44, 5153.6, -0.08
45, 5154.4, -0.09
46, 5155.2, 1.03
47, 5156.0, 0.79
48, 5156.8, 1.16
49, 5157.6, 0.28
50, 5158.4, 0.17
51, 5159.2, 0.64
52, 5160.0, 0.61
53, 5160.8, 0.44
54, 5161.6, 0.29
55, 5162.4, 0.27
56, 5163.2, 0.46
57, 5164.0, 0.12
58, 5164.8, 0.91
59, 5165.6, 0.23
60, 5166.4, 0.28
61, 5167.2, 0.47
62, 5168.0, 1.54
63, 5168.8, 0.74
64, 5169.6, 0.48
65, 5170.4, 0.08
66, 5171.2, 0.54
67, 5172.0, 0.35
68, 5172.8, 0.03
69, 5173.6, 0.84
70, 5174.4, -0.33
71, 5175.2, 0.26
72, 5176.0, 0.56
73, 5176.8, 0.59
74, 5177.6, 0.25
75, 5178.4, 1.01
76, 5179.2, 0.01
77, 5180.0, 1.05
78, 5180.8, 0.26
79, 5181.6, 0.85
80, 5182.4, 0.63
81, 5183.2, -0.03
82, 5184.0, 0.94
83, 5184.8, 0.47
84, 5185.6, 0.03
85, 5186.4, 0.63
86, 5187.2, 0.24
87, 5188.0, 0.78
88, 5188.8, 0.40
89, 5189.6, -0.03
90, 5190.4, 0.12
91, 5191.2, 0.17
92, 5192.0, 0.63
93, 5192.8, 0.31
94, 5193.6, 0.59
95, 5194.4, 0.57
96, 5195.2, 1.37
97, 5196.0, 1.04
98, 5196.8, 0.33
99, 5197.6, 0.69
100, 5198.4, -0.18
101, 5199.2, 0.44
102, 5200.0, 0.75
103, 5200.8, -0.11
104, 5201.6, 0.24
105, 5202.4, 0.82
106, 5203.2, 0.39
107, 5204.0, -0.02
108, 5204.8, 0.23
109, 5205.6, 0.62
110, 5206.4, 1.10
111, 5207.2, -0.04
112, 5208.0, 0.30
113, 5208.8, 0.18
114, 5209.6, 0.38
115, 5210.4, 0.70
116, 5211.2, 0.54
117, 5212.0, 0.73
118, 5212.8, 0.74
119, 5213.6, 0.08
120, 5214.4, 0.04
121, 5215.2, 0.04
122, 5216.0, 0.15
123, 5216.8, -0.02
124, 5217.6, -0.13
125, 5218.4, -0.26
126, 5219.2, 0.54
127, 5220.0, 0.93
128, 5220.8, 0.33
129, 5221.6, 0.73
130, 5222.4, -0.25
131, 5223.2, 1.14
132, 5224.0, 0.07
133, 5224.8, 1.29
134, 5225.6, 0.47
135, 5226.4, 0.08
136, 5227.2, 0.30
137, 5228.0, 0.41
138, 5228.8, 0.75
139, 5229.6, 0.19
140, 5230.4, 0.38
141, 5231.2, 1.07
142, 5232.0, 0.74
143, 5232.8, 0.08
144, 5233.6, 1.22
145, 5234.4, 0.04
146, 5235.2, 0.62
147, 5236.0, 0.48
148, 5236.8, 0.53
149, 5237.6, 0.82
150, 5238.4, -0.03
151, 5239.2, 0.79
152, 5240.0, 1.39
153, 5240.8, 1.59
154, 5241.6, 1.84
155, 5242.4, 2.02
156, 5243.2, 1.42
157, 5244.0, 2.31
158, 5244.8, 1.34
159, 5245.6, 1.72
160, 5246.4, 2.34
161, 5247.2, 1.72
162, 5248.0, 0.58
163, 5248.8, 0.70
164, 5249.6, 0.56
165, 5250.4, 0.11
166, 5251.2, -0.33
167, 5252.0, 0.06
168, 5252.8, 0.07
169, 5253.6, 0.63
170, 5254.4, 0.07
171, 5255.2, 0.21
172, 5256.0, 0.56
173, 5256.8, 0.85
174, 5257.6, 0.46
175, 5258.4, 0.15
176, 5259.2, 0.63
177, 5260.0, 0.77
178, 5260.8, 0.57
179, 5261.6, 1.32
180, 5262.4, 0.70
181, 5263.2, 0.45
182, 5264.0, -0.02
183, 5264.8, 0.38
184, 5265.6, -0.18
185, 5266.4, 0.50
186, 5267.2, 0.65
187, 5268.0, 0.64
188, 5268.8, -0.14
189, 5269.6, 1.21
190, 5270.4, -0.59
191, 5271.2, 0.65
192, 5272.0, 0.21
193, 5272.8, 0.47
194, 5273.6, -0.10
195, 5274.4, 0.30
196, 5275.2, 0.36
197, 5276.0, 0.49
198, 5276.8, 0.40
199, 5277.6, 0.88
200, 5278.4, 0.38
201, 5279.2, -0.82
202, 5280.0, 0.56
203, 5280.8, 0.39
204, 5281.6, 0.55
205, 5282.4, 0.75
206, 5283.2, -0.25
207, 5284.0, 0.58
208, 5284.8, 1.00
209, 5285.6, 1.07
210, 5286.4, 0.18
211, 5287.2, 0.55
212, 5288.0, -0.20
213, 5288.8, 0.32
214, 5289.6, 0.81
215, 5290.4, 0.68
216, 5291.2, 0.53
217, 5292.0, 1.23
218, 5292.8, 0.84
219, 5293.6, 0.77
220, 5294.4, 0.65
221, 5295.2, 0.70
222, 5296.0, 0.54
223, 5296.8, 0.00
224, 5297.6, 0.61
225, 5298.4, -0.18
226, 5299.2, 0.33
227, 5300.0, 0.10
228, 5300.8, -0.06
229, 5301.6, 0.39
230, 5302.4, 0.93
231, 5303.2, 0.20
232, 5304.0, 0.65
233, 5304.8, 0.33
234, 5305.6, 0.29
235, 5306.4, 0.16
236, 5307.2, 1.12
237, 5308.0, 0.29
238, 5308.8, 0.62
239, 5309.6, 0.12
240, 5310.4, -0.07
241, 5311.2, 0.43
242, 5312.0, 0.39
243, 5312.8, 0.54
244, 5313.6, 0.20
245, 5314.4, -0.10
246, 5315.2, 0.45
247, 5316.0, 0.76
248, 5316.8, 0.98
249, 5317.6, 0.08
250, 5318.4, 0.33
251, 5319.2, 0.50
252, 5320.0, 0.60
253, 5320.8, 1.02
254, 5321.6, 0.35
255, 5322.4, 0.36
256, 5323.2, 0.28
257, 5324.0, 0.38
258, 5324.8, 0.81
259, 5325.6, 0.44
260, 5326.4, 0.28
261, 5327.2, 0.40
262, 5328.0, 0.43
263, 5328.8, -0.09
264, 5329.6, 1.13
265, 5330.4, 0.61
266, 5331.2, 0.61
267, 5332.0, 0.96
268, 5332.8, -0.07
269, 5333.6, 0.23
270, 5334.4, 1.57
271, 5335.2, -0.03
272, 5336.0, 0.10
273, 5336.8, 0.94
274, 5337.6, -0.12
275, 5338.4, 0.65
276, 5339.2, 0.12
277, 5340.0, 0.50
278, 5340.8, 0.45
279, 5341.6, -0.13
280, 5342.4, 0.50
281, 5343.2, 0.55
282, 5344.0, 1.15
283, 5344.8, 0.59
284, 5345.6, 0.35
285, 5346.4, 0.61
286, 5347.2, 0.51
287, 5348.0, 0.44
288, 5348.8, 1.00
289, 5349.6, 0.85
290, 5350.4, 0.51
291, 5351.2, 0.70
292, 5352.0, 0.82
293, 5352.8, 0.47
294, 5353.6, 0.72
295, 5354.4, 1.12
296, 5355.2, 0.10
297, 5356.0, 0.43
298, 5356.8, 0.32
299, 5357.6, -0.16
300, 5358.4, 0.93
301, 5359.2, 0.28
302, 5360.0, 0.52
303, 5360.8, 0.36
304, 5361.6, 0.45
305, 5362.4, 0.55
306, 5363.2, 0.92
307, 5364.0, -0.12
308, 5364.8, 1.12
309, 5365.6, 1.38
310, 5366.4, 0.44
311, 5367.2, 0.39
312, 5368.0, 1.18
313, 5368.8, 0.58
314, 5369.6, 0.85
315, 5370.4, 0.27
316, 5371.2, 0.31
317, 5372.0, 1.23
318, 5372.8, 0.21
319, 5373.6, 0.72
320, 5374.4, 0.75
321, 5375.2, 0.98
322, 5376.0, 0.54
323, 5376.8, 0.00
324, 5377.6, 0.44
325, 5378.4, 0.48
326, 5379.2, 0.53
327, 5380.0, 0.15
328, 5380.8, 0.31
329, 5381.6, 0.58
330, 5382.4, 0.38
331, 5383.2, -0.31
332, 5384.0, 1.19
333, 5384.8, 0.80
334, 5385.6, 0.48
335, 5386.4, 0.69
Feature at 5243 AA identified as [O II]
